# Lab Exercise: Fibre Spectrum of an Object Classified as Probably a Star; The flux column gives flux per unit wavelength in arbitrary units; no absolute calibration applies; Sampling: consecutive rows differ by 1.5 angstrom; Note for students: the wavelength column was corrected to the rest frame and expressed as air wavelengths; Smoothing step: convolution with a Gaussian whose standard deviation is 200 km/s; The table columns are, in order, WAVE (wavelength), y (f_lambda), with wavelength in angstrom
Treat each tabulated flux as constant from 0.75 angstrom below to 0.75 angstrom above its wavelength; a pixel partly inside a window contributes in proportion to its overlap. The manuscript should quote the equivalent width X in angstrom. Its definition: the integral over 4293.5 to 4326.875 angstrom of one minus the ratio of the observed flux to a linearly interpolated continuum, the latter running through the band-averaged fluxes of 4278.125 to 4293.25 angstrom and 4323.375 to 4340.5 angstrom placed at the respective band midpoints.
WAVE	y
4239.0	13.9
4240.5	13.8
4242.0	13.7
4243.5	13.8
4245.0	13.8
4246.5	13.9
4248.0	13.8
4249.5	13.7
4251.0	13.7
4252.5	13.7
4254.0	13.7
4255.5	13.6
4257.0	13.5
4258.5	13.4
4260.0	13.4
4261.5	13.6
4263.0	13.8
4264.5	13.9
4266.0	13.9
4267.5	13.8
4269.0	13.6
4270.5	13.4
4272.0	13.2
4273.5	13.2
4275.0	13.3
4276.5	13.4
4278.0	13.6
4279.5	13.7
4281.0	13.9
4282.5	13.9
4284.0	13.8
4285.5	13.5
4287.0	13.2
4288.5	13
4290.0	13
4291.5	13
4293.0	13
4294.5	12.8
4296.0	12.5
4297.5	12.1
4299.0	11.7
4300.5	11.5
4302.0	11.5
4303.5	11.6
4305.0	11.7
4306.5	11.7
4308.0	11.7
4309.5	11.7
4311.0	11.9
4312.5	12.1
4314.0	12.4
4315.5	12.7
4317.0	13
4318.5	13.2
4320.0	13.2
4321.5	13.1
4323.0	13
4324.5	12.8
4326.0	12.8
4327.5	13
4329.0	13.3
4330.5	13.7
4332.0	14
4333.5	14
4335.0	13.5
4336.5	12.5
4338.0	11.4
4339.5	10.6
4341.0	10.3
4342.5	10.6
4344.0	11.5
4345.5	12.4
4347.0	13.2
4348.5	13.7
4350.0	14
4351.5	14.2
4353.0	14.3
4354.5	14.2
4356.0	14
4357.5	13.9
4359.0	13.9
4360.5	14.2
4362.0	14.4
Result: 2.0 angstrom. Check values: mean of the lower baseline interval 13.4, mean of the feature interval 12.3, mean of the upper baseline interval 12.8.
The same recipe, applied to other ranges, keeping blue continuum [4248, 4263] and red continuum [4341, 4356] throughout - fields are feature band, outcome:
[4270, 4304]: 1.2 angstrom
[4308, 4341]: 1.2 angstrom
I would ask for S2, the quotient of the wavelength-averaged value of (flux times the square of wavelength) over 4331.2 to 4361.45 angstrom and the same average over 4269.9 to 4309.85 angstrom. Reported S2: 1.0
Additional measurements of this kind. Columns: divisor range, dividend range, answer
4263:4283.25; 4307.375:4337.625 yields 0.97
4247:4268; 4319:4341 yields 0.97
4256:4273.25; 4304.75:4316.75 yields 0.91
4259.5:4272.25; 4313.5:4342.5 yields 0.96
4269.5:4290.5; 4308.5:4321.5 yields 0.95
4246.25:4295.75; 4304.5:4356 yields 0.97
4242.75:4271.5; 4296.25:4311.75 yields 0.88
